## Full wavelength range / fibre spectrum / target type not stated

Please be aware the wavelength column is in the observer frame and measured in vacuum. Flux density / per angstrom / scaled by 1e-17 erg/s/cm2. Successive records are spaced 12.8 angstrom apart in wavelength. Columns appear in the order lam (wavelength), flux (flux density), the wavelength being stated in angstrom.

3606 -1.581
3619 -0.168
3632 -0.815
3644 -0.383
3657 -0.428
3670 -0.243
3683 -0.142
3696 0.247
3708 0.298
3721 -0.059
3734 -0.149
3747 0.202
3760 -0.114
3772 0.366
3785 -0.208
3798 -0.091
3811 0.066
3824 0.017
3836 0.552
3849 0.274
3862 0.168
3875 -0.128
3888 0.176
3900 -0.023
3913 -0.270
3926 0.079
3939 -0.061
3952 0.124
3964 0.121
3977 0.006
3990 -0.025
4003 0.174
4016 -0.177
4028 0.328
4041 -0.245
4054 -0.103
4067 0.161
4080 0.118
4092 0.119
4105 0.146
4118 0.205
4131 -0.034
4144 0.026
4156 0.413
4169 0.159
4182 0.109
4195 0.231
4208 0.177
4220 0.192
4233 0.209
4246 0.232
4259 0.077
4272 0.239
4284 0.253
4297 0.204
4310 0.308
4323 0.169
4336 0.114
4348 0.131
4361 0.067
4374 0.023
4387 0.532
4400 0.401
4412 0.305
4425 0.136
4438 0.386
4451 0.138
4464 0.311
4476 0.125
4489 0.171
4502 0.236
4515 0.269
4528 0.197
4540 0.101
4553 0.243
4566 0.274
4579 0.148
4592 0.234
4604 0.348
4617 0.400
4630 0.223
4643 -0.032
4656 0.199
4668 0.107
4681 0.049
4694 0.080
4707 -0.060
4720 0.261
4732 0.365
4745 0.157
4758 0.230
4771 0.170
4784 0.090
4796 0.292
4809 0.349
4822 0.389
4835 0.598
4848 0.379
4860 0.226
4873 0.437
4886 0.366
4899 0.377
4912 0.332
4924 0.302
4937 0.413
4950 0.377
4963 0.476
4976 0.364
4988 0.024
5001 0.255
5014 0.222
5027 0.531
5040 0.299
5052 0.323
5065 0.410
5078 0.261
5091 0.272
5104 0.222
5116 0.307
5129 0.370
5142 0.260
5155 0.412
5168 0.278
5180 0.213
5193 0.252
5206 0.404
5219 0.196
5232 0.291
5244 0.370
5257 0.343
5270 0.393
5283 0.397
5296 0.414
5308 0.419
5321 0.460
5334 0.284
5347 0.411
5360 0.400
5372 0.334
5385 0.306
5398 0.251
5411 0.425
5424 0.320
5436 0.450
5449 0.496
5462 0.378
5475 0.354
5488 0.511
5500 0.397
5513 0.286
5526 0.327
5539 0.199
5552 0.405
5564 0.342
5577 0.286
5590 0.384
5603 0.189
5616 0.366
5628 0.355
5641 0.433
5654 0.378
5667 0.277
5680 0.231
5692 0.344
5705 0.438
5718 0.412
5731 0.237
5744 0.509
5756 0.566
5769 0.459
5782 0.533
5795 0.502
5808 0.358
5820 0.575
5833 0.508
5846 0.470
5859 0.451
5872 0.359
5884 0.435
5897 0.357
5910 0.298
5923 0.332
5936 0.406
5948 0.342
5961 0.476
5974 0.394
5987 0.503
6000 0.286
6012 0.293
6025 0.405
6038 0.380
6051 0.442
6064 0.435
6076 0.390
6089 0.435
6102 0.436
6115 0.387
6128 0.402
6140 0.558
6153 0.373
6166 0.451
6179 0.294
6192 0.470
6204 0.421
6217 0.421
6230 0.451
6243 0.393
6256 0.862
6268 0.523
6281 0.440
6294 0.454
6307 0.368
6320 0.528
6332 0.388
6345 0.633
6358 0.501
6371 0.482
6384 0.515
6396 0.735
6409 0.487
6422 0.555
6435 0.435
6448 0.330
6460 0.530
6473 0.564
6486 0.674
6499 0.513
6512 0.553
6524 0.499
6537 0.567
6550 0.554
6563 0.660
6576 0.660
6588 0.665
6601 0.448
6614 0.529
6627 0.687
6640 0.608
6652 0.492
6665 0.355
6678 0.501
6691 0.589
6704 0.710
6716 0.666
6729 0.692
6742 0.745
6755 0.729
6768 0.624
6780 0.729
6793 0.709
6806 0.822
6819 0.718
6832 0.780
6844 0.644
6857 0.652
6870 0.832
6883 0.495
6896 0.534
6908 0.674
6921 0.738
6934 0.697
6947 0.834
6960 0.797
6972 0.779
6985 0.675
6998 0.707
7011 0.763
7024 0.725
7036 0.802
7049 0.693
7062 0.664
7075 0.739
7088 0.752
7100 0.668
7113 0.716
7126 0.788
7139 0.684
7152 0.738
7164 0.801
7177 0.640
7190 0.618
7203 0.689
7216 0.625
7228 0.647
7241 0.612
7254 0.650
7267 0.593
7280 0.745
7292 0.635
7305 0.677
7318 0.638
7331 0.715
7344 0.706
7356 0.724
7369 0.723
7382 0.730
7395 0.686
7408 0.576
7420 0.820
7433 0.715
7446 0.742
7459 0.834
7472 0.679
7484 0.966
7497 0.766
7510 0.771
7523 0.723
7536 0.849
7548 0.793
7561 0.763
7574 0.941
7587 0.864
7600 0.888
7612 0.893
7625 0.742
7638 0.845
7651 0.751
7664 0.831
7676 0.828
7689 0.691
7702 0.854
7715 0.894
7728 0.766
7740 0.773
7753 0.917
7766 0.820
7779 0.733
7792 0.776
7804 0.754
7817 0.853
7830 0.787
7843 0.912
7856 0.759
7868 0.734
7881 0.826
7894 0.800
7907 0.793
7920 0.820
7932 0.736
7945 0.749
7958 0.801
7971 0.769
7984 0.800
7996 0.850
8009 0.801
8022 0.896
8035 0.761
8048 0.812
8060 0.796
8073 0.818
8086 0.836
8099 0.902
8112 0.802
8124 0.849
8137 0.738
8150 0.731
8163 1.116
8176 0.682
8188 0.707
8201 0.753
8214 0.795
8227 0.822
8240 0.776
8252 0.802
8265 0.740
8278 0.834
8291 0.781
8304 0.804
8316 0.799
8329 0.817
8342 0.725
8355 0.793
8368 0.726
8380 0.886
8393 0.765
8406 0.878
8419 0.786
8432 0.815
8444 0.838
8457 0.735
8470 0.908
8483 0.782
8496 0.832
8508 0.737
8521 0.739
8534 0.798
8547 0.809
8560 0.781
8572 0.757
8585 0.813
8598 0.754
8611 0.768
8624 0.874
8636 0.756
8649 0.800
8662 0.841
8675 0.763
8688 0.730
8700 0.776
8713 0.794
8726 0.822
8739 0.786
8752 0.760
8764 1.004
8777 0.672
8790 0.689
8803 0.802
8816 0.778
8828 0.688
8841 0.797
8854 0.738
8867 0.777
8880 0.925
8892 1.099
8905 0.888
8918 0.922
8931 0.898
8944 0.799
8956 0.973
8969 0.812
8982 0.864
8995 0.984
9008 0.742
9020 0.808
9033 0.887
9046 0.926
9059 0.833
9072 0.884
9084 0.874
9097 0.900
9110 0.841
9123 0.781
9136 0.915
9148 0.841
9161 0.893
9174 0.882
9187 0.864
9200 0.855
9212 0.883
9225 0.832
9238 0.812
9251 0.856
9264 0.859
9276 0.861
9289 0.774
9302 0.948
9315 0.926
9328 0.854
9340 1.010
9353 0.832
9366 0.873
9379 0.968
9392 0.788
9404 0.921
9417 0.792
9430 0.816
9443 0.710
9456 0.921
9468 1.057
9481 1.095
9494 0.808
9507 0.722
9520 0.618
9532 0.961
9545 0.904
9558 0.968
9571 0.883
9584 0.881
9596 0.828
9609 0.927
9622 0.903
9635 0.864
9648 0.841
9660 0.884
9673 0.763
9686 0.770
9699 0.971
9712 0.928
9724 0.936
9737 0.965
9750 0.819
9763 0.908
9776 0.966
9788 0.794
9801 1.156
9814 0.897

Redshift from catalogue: 0.68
